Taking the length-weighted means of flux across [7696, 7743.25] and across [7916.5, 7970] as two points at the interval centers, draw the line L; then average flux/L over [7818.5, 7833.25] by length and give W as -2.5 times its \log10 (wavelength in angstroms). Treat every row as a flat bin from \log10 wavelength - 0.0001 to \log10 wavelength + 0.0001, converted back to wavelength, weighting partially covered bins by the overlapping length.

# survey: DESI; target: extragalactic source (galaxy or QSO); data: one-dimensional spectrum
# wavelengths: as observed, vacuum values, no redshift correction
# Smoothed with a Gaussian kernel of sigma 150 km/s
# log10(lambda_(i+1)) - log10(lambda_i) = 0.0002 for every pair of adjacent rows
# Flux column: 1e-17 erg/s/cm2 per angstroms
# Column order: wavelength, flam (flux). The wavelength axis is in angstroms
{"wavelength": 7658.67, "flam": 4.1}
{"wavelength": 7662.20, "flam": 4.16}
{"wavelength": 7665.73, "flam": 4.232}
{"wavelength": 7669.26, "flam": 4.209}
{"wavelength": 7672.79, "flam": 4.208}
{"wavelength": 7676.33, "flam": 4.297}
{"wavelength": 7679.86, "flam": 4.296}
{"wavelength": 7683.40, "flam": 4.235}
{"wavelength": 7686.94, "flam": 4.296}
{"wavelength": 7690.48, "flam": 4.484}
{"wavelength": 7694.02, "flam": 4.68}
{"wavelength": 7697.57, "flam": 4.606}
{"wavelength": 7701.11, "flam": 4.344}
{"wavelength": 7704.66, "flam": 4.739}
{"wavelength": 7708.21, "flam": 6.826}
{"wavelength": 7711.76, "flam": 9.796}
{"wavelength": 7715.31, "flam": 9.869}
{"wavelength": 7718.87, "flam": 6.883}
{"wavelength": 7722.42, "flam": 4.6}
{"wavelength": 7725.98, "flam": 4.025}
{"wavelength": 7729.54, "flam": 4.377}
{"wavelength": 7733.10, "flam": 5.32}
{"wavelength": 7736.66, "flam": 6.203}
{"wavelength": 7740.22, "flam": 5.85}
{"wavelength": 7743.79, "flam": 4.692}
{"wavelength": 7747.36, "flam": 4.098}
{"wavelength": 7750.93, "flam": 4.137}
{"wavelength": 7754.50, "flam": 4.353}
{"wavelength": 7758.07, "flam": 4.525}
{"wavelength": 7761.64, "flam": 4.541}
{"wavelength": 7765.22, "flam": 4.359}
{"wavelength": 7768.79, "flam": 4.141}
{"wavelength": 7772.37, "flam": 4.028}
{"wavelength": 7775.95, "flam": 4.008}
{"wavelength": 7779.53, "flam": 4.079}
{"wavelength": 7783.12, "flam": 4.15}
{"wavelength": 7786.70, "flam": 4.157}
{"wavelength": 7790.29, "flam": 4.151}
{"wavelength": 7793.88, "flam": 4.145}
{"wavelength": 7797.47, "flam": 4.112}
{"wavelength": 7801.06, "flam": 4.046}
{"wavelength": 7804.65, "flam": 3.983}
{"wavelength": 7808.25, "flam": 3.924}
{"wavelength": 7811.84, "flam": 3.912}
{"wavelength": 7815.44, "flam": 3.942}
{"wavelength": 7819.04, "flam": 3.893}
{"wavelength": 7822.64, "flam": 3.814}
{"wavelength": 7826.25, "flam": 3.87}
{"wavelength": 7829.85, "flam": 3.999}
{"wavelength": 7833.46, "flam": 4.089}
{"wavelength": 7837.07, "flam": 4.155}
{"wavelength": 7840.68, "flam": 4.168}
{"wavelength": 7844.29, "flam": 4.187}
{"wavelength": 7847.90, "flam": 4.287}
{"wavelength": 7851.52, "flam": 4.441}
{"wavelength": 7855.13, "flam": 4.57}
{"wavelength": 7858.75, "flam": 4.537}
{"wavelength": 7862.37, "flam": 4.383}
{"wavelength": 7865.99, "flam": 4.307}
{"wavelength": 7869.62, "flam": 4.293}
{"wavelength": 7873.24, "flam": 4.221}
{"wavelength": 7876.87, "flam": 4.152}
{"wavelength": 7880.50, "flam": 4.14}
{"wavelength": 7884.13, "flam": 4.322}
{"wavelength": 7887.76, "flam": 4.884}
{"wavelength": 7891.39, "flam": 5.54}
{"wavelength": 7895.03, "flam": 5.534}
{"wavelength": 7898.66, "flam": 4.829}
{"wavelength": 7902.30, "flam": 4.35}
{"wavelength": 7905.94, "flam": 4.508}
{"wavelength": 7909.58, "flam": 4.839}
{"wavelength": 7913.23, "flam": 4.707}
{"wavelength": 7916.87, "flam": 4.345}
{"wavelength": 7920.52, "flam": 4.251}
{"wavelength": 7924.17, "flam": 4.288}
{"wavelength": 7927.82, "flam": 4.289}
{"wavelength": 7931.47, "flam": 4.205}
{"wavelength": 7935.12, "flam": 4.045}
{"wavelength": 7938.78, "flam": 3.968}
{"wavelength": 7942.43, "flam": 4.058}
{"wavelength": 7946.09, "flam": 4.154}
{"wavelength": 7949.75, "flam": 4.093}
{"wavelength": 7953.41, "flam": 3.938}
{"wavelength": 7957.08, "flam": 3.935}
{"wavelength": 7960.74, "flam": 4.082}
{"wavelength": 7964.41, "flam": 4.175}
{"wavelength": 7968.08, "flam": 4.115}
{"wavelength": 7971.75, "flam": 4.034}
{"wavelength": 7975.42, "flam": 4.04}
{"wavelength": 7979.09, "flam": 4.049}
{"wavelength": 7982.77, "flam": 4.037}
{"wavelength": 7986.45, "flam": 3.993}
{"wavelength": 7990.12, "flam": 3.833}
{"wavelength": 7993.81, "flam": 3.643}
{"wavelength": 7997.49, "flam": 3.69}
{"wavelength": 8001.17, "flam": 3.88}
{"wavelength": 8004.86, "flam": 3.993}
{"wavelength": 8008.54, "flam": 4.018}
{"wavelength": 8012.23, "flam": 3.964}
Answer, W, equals 0.28 mag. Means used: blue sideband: 5.93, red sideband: 4.12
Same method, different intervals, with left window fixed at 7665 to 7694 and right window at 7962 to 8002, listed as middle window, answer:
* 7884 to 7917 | -0.19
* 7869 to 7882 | -0.03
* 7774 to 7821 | 0.04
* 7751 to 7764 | -0.05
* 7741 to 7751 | -0.06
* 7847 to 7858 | -0.09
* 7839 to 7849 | -0.02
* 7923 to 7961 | -0.02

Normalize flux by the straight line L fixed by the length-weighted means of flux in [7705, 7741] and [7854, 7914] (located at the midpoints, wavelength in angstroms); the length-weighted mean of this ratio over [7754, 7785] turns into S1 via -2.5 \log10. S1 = 0.35 mag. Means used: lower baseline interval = 6.32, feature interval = 4.24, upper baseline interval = 4.59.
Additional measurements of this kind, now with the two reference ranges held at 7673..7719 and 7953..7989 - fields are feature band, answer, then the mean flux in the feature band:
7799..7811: 0.24 mag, 3.98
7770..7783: 0.25 mag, 4.06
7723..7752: 0.10 mag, 4.84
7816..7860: 0.15 mag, 4.16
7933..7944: 0.05 mag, 4.03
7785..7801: 0.21 mag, 4.13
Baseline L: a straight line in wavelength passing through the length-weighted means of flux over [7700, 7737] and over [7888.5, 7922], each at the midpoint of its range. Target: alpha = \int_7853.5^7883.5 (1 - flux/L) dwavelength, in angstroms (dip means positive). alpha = 4.3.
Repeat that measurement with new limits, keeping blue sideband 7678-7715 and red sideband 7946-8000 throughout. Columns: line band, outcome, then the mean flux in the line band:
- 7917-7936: -0.1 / 4.24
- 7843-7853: 0.7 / 4.31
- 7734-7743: -1.1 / 5.81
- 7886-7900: -2.6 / 5.21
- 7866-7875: 0.5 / 4.27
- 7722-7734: 1.7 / 4.52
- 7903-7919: -1.0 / 4.57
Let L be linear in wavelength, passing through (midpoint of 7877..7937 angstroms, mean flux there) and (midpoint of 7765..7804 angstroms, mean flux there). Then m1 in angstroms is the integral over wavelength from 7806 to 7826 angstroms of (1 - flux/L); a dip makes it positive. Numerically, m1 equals 1.6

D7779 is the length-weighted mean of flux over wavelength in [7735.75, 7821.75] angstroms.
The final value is 4.28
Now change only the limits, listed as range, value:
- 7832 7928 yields 4.47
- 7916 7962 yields 4.12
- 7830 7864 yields 4.3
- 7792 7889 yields 4.17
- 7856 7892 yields 4.44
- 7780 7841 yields 4.03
